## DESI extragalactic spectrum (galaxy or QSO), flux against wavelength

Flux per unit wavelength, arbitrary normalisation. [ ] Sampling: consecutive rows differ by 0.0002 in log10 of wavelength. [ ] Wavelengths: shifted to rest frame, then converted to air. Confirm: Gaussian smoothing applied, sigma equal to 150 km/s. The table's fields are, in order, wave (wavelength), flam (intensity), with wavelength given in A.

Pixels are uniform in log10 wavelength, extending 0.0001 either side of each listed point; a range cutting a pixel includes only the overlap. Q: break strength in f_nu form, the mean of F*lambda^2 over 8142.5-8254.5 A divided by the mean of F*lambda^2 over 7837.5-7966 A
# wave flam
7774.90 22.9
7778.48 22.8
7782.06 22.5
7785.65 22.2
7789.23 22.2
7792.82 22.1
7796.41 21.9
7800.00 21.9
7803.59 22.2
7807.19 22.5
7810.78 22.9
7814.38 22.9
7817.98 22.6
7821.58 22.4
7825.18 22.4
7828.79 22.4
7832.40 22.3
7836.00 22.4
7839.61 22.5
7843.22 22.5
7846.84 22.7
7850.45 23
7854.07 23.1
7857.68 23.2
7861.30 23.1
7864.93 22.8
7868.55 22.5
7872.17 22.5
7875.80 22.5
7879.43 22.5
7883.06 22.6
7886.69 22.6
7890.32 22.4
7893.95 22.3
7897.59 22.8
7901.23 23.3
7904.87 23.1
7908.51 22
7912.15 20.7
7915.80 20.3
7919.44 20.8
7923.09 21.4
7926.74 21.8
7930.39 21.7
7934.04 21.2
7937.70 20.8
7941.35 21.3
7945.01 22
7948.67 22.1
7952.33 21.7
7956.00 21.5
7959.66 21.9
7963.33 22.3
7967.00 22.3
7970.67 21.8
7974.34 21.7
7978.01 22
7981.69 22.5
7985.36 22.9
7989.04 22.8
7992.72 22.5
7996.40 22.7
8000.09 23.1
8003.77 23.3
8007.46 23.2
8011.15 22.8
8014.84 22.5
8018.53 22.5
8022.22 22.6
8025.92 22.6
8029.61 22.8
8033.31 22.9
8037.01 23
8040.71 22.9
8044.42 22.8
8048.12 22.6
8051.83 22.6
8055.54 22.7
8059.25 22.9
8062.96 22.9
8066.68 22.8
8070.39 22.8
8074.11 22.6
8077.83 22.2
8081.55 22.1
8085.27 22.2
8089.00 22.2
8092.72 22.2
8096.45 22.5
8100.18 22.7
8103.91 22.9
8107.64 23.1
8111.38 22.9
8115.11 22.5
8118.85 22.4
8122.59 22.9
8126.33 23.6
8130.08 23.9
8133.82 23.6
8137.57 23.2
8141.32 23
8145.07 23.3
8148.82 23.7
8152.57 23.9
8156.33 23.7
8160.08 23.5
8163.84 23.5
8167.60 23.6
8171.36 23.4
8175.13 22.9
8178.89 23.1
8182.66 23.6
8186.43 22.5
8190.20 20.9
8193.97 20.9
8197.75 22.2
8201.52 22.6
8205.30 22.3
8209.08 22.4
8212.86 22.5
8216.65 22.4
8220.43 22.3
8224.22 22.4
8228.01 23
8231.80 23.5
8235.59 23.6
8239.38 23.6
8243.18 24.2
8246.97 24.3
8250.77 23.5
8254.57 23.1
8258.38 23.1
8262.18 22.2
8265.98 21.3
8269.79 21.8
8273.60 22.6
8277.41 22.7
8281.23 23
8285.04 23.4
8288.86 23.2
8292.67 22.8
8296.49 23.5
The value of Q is 1.1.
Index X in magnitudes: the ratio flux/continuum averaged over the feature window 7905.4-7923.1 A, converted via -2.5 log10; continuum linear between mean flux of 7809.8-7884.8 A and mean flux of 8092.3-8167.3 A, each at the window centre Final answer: 0.080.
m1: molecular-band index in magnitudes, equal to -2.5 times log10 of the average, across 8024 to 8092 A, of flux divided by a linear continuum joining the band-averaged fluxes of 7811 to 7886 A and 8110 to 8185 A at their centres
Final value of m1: 0.02 mag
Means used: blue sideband 22.6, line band 22.6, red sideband 23.3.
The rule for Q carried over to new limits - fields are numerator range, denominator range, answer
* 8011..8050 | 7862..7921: 1.06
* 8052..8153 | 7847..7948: 1.09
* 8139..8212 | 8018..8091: 1.04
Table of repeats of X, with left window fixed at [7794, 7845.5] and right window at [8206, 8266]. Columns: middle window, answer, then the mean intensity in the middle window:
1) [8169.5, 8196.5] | 0.02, 22.5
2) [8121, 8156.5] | -0.03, 23.5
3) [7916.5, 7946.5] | 0.06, 21.3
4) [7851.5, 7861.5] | -0.03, 23.1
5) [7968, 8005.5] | 0.01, 22.5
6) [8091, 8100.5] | 0.02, 22.4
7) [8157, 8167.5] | -0.03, 23.6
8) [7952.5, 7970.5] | 0.03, 21.9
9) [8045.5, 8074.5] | 0.00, 22.7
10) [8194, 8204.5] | 0.04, 22.1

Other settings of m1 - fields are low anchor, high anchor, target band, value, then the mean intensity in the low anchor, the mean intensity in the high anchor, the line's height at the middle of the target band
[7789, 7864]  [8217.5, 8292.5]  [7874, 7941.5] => 0.03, 22.5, 23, 22.6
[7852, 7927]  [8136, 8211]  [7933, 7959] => 0.04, 22.3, 22.9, 22.4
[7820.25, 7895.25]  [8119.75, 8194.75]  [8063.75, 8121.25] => 0.02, 22.6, 23.2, 23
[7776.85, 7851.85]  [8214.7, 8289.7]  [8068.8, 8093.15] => 0.02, 22.4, 23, 22.8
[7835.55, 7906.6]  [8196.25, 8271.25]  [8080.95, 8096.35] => 0.03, 22.7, 22.8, 22.8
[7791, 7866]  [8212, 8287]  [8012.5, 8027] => 0.01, 22.6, 22.9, 22.7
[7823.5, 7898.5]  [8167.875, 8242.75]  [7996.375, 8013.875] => -0.02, 22.6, 22.7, 22.6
